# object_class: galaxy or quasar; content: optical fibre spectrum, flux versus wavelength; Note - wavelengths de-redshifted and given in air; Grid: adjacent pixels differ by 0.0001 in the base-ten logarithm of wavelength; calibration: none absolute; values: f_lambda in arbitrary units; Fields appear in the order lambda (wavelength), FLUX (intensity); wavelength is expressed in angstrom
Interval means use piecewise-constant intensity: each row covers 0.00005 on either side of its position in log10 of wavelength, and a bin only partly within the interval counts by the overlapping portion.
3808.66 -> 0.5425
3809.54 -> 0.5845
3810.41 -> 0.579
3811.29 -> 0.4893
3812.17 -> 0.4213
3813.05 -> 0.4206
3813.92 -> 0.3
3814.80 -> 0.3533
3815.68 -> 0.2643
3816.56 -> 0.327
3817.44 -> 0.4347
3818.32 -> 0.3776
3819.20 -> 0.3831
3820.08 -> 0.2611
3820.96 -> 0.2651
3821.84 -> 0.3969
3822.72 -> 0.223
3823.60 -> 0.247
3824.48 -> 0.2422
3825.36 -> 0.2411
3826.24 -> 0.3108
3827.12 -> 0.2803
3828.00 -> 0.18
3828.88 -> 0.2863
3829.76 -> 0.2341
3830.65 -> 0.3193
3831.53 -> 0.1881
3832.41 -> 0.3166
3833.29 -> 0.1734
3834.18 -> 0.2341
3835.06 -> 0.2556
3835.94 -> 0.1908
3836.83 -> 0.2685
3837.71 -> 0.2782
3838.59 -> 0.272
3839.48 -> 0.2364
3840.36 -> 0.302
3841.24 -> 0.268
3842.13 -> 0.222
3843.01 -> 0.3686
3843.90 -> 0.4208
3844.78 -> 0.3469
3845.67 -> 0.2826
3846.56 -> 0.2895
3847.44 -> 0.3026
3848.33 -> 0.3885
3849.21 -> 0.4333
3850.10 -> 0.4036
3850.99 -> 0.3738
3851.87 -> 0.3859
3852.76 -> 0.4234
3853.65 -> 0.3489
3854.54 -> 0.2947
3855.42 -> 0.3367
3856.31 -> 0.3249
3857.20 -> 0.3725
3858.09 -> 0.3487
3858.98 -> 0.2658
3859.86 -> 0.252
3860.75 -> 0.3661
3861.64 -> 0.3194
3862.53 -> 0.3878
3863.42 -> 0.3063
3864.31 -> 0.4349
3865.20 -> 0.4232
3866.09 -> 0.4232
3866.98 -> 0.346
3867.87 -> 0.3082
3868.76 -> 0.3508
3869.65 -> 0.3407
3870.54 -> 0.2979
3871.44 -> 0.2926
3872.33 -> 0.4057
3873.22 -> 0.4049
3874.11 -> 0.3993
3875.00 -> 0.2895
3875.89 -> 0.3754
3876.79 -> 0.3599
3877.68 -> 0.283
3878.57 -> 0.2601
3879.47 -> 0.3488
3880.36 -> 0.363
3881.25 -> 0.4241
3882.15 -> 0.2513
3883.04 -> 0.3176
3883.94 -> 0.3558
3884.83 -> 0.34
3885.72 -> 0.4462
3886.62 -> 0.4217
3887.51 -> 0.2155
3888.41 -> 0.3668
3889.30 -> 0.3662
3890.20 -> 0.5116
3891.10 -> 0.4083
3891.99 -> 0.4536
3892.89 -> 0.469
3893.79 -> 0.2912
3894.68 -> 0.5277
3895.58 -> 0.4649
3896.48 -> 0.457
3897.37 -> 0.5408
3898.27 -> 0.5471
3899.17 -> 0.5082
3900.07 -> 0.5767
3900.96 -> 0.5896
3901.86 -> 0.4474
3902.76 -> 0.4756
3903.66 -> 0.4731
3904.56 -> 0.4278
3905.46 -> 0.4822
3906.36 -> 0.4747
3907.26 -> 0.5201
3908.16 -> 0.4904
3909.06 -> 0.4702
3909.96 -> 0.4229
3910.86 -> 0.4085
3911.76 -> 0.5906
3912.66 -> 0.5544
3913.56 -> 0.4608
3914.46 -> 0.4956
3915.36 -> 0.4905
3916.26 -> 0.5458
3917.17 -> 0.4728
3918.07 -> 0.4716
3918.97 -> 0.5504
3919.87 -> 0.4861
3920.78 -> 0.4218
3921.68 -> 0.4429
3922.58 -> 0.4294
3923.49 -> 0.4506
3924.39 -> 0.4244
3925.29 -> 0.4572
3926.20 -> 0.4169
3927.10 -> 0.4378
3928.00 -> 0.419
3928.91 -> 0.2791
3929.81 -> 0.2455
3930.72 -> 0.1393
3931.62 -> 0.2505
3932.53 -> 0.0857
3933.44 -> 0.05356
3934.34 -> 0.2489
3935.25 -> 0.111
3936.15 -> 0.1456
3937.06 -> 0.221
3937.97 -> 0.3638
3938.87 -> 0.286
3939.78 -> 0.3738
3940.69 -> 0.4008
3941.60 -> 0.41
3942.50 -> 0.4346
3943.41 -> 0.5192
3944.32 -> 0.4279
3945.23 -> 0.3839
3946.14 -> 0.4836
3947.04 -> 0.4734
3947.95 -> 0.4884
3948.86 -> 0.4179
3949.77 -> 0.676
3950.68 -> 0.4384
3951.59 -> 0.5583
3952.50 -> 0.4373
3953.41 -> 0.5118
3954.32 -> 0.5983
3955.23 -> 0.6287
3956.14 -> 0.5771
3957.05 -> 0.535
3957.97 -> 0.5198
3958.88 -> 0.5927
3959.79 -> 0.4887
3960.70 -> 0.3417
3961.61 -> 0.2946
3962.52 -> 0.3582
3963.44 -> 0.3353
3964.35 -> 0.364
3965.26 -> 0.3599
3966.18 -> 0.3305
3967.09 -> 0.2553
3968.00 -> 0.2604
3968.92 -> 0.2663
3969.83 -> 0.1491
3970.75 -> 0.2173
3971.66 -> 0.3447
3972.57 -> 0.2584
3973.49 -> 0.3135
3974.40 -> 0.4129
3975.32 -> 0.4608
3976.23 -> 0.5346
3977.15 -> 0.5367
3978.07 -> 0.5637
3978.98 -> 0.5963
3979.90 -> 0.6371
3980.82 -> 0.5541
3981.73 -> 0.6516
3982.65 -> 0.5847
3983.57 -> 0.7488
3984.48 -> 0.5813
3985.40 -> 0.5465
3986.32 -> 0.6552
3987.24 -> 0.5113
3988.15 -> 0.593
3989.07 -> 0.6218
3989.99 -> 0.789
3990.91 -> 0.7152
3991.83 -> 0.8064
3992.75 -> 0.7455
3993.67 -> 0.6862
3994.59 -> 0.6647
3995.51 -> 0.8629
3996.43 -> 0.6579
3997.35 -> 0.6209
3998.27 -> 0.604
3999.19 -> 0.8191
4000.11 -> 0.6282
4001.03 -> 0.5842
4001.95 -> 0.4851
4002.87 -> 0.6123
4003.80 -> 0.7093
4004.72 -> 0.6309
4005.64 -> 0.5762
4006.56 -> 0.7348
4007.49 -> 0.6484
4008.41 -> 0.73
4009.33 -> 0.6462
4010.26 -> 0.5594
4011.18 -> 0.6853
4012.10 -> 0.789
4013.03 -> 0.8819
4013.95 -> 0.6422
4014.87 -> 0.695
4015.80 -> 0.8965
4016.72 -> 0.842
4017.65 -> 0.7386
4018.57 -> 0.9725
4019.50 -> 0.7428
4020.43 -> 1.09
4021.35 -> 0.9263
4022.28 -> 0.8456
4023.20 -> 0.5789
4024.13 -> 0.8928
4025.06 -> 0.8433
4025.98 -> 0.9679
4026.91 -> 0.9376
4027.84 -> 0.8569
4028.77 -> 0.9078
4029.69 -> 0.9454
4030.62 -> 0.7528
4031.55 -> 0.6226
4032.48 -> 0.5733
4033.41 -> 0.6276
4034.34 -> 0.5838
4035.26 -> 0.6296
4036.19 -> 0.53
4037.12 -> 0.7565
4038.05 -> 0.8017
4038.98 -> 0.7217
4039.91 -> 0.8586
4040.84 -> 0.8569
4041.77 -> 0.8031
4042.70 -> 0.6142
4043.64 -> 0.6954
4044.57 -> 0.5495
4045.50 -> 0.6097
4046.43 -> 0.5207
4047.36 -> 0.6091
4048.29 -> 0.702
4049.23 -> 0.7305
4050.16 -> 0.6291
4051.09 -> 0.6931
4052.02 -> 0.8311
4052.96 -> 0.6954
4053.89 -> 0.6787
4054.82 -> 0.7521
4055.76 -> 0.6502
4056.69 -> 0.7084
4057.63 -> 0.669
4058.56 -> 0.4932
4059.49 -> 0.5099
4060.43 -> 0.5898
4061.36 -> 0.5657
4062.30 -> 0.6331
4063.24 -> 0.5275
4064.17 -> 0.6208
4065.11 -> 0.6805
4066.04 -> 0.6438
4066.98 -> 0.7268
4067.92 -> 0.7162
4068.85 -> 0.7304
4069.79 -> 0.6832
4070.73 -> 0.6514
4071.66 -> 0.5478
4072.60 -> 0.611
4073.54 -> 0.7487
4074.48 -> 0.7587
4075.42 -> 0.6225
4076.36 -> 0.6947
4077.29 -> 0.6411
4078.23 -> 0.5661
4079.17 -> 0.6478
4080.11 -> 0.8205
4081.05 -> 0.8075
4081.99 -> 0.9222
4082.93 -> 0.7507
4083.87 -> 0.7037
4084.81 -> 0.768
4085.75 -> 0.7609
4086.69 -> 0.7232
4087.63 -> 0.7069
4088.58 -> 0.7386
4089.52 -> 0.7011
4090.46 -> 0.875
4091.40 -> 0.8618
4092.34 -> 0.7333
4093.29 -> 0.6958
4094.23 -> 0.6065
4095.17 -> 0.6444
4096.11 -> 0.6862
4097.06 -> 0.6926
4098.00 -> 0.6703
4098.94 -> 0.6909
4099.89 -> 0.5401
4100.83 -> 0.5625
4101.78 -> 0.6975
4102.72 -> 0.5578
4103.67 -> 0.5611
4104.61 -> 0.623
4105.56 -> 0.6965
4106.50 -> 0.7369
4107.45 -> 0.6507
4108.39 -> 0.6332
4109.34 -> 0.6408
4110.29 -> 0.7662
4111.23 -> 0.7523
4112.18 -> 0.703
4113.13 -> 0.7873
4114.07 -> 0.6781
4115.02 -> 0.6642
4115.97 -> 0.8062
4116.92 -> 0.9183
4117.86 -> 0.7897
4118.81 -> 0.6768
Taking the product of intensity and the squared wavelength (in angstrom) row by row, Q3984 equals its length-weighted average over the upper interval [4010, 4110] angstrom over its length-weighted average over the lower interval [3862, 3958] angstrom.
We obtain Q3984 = 1.85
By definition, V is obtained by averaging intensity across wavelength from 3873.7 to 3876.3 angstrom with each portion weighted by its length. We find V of 0.354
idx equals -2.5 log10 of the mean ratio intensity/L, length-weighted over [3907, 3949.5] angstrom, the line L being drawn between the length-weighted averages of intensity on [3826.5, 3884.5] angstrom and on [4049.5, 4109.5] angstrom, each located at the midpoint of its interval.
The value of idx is 0.10 mag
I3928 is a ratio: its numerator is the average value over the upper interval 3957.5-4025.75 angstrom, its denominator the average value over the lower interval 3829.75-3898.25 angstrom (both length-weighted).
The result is 1.74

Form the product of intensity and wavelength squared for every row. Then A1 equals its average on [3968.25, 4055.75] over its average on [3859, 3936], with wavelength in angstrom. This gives 1.8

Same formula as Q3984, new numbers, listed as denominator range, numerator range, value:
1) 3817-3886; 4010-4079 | 2.44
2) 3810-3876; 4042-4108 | 2.32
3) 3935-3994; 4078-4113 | 1.59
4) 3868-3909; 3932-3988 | 1.08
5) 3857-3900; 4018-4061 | 2.09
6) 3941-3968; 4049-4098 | 1.62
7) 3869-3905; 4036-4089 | 1.86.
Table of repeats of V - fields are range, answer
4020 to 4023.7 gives 0.859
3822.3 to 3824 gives 0.235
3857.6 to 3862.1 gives 0.311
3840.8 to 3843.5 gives 0.288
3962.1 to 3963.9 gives 0.346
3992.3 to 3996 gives 0.739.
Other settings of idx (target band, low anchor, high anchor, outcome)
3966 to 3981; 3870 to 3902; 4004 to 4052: 0.48 mag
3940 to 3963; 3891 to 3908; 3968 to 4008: 0.13 mag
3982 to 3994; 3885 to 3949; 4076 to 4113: -0.24 mag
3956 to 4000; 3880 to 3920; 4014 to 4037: 0.27 mag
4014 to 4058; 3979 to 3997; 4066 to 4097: -0.09 mag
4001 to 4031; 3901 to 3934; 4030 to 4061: -0.25 mag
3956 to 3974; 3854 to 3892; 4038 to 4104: 0.38 mag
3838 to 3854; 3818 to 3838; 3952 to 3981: -0.17 mag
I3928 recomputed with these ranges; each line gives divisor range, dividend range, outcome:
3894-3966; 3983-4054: 1.66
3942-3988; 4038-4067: 1.43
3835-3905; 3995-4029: 2.04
